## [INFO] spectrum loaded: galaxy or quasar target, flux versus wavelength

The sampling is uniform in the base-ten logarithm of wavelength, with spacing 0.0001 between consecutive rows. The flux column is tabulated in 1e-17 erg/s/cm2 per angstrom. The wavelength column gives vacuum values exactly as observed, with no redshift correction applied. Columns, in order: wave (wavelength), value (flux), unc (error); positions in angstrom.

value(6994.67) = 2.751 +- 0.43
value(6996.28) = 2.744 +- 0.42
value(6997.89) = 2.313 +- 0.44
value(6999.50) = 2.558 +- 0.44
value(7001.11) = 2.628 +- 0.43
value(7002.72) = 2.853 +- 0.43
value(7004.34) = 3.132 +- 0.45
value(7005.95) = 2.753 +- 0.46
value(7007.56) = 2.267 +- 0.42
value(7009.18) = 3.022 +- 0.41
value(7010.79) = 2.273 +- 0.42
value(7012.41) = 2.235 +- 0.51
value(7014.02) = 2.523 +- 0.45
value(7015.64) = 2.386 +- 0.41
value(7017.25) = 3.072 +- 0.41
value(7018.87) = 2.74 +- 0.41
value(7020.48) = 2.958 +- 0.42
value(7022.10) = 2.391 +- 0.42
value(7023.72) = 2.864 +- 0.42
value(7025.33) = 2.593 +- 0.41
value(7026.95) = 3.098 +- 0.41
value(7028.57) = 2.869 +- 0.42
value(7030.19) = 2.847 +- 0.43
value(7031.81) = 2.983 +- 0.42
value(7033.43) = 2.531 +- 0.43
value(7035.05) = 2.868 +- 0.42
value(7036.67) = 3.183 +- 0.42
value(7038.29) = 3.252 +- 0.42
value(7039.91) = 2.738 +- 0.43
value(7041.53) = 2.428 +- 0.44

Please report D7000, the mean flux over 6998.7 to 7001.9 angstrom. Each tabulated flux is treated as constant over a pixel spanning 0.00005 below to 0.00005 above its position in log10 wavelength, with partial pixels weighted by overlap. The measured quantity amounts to 2.59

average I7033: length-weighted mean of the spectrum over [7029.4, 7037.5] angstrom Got 2.88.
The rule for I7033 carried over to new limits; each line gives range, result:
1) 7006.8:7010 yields 2.65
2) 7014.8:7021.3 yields 2.79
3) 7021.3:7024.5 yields 2.62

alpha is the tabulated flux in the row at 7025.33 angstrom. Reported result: 2.593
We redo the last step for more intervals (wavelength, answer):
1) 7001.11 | 2.628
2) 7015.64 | 2.386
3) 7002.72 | 2.853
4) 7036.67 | 3.183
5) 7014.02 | 2.523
